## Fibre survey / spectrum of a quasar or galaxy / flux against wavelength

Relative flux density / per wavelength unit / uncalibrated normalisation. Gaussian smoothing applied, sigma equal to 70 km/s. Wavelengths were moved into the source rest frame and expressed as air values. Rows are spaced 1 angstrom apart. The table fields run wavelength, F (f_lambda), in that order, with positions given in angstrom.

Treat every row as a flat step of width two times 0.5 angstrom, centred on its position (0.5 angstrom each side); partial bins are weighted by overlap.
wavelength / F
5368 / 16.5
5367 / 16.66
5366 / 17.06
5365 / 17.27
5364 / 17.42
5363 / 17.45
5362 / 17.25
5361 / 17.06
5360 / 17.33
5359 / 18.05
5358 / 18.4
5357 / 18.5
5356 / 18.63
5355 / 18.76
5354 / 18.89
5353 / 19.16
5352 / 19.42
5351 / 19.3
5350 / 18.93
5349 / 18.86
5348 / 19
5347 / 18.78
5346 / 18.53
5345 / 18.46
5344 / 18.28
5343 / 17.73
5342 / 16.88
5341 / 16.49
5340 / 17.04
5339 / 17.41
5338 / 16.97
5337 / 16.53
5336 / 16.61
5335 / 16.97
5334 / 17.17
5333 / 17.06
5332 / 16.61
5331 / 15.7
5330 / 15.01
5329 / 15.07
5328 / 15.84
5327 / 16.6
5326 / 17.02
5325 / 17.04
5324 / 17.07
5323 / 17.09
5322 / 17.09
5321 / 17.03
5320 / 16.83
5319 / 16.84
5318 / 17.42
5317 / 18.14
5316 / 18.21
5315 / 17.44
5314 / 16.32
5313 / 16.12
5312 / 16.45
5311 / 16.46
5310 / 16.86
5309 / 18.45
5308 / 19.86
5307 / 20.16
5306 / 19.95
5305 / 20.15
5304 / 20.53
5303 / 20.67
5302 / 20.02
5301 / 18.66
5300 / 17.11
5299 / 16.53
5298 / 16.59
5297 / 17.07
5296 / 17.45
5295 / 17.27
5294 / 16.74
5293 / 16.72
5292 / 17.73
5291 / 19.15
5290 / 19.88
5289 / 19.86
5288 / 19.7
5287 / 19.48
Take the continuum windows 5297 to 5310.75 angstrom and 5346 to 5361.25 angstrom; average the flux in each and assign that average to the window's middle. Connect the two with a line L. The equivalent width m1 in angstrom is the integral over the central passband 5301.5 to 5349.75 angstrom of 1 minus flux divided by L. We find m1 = 3.0 angstrom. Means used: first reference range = 18.8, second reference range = 18.6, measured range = 17.6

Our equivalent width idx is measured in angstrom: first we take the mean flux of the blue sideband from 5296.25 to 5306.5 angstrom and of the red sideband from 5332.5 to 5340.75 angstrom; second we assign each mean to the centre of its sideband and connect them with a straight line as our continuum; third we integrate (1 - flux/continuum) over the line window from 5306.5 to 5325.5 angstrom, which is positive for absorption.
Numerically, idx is 0.59 angstrom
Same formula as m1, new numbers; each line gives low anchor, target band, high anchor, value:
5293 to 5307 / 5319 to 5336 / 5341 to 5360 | 1.7 angstrom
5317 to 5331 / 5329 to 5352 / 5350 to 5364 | 0.0 angstrom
